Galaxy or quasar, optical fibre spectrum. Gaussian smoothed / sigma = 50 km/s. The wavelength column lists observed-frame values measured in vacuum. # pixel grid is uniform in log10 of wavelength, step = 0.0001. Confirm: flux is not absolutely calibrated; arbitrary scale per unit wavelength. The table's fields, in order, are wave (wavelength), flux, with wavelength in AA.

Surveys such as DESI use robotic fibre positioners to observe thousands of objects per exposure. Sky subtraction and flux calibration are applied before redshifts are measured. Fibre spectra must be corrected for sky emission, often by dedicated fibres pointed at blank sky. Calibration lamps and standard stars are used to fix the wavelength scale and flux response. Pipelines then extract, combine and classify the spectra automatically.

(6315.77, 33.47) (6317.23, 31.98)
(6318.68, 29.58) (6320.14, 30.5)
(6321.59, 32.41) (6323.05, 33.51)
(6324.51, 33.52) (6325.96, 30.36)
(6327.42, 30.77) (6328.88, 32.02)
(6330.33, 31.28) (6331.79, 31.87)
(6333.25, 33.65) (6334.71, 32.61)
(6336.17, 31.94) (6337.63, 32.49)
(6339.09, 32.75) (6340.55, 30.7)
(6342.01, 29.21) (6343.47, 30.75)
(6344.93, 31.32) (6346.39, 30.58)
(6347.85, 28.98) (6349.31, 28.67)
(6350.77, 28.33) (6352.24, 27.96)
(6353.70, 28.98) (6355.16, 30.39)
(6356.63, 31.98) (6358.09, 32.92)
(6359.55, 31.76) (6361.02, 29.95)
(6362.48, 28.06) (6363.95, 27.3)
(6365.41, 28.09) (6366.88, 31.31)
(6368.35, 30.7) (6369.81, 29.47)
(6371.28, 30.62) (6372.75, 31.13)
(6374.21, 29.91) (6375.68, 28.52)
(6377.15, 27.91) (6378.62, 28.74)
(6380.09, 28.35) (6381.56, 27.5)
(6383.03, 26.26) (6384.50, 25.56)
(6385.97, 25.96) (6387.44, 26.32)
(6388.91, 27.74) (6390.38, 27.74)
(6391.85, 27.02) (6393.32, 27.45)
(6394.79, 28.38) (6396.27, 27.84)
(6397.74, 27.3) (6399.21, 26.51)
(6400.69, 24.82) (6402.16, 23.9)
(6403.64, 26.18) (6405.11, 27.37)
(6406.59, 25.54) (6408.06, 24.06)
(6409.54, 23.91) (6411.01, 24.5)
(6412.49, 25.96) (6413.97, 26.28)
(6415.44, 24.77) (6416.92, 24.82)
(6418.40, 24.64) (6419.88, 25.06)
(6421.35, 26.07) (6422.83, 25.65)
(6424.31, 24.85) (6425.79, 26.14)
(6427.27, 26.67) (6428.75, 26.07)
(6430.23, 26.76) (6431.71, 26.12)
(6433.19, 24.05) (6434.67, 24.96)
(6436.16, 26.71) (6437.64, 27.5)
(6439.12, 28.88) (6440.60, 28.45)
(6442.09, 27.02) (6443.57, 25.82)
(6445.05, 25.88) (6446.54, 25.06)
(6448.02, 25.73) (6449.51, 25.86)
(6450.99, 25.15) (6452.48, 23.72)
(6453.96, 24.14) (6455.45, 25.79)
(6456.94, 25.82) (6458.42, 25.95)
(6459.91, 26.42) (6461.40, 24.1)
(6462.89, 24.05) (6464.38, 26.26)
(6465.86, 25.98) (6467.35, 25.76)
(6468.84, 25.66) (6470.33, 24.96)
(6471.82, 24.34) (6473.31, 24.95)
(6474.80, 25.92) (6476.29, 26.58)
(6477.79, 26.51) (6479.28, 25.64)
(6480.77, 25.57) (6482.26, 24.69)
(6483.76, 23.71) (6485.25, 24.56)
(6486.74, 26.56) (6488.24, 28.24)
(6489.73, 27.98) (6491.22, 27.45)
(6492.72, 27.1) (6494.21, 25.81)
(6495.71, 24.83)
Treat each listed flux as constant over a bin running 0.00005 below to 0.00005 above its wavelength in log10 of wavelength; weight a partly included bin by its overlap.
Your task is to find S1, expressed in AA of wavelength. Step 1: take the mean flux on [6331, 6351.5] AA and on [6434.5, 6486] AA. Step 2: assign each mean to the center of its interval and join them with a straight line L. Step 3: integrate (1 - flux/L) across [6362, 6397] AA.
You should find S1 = 1.2 AA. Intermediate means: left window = 31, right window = 25.7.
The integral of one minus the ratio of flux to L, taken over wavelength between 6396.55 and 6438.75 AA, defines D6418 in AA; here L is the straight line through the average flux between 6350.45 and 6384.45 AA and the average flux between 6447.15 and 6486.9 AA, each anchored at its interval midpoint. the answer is 2.5 AA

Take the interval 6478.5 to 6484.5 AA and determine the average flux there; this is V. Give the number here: 24.9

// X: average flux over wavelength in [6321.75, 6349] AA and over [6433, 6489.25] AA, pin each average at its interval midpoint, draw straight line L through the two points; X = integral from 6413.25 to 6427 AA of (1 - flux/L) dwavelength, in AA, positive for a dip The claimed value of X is 1.1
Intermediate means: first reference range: 31.5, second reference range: 25.7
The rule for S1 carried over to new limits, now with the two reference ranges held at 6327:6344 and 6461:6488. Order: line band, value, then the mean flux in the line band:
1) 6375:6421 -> 4.0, 26.3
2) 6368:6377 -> 0.0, 29.9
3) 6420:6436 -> 1.0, 25.7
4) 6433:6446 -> 0.1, 26.7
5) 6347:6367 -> 0.7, 29.6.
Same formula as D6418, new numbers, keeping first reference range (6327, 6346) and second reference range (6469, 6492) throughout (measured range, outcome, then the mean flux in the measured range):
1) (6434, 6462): 1.2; 26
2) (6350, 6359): 0.2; 30.1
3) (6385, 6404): 1.7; 26.7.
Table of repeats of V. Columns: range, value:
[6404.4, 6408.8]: 25.6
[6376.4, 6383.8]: 27.7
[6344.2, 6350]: 29.9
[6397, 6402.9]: 25.6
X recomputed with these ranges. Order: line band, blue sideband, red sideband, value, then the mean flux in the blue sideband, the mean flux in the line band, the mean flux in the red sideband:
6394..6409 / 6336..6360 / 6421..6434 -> 0.7 AA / 30.5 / 26.2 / 25.8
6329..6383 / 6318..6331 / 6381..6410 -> -1.6 AA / 31.6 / 30.2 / 26.4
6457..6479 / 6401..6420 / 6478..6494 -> 0.3 AA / 25.1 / 25.5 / 26.2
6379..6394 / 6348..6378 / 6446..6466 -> 0.8 AA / 29.7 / 27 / 25.3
